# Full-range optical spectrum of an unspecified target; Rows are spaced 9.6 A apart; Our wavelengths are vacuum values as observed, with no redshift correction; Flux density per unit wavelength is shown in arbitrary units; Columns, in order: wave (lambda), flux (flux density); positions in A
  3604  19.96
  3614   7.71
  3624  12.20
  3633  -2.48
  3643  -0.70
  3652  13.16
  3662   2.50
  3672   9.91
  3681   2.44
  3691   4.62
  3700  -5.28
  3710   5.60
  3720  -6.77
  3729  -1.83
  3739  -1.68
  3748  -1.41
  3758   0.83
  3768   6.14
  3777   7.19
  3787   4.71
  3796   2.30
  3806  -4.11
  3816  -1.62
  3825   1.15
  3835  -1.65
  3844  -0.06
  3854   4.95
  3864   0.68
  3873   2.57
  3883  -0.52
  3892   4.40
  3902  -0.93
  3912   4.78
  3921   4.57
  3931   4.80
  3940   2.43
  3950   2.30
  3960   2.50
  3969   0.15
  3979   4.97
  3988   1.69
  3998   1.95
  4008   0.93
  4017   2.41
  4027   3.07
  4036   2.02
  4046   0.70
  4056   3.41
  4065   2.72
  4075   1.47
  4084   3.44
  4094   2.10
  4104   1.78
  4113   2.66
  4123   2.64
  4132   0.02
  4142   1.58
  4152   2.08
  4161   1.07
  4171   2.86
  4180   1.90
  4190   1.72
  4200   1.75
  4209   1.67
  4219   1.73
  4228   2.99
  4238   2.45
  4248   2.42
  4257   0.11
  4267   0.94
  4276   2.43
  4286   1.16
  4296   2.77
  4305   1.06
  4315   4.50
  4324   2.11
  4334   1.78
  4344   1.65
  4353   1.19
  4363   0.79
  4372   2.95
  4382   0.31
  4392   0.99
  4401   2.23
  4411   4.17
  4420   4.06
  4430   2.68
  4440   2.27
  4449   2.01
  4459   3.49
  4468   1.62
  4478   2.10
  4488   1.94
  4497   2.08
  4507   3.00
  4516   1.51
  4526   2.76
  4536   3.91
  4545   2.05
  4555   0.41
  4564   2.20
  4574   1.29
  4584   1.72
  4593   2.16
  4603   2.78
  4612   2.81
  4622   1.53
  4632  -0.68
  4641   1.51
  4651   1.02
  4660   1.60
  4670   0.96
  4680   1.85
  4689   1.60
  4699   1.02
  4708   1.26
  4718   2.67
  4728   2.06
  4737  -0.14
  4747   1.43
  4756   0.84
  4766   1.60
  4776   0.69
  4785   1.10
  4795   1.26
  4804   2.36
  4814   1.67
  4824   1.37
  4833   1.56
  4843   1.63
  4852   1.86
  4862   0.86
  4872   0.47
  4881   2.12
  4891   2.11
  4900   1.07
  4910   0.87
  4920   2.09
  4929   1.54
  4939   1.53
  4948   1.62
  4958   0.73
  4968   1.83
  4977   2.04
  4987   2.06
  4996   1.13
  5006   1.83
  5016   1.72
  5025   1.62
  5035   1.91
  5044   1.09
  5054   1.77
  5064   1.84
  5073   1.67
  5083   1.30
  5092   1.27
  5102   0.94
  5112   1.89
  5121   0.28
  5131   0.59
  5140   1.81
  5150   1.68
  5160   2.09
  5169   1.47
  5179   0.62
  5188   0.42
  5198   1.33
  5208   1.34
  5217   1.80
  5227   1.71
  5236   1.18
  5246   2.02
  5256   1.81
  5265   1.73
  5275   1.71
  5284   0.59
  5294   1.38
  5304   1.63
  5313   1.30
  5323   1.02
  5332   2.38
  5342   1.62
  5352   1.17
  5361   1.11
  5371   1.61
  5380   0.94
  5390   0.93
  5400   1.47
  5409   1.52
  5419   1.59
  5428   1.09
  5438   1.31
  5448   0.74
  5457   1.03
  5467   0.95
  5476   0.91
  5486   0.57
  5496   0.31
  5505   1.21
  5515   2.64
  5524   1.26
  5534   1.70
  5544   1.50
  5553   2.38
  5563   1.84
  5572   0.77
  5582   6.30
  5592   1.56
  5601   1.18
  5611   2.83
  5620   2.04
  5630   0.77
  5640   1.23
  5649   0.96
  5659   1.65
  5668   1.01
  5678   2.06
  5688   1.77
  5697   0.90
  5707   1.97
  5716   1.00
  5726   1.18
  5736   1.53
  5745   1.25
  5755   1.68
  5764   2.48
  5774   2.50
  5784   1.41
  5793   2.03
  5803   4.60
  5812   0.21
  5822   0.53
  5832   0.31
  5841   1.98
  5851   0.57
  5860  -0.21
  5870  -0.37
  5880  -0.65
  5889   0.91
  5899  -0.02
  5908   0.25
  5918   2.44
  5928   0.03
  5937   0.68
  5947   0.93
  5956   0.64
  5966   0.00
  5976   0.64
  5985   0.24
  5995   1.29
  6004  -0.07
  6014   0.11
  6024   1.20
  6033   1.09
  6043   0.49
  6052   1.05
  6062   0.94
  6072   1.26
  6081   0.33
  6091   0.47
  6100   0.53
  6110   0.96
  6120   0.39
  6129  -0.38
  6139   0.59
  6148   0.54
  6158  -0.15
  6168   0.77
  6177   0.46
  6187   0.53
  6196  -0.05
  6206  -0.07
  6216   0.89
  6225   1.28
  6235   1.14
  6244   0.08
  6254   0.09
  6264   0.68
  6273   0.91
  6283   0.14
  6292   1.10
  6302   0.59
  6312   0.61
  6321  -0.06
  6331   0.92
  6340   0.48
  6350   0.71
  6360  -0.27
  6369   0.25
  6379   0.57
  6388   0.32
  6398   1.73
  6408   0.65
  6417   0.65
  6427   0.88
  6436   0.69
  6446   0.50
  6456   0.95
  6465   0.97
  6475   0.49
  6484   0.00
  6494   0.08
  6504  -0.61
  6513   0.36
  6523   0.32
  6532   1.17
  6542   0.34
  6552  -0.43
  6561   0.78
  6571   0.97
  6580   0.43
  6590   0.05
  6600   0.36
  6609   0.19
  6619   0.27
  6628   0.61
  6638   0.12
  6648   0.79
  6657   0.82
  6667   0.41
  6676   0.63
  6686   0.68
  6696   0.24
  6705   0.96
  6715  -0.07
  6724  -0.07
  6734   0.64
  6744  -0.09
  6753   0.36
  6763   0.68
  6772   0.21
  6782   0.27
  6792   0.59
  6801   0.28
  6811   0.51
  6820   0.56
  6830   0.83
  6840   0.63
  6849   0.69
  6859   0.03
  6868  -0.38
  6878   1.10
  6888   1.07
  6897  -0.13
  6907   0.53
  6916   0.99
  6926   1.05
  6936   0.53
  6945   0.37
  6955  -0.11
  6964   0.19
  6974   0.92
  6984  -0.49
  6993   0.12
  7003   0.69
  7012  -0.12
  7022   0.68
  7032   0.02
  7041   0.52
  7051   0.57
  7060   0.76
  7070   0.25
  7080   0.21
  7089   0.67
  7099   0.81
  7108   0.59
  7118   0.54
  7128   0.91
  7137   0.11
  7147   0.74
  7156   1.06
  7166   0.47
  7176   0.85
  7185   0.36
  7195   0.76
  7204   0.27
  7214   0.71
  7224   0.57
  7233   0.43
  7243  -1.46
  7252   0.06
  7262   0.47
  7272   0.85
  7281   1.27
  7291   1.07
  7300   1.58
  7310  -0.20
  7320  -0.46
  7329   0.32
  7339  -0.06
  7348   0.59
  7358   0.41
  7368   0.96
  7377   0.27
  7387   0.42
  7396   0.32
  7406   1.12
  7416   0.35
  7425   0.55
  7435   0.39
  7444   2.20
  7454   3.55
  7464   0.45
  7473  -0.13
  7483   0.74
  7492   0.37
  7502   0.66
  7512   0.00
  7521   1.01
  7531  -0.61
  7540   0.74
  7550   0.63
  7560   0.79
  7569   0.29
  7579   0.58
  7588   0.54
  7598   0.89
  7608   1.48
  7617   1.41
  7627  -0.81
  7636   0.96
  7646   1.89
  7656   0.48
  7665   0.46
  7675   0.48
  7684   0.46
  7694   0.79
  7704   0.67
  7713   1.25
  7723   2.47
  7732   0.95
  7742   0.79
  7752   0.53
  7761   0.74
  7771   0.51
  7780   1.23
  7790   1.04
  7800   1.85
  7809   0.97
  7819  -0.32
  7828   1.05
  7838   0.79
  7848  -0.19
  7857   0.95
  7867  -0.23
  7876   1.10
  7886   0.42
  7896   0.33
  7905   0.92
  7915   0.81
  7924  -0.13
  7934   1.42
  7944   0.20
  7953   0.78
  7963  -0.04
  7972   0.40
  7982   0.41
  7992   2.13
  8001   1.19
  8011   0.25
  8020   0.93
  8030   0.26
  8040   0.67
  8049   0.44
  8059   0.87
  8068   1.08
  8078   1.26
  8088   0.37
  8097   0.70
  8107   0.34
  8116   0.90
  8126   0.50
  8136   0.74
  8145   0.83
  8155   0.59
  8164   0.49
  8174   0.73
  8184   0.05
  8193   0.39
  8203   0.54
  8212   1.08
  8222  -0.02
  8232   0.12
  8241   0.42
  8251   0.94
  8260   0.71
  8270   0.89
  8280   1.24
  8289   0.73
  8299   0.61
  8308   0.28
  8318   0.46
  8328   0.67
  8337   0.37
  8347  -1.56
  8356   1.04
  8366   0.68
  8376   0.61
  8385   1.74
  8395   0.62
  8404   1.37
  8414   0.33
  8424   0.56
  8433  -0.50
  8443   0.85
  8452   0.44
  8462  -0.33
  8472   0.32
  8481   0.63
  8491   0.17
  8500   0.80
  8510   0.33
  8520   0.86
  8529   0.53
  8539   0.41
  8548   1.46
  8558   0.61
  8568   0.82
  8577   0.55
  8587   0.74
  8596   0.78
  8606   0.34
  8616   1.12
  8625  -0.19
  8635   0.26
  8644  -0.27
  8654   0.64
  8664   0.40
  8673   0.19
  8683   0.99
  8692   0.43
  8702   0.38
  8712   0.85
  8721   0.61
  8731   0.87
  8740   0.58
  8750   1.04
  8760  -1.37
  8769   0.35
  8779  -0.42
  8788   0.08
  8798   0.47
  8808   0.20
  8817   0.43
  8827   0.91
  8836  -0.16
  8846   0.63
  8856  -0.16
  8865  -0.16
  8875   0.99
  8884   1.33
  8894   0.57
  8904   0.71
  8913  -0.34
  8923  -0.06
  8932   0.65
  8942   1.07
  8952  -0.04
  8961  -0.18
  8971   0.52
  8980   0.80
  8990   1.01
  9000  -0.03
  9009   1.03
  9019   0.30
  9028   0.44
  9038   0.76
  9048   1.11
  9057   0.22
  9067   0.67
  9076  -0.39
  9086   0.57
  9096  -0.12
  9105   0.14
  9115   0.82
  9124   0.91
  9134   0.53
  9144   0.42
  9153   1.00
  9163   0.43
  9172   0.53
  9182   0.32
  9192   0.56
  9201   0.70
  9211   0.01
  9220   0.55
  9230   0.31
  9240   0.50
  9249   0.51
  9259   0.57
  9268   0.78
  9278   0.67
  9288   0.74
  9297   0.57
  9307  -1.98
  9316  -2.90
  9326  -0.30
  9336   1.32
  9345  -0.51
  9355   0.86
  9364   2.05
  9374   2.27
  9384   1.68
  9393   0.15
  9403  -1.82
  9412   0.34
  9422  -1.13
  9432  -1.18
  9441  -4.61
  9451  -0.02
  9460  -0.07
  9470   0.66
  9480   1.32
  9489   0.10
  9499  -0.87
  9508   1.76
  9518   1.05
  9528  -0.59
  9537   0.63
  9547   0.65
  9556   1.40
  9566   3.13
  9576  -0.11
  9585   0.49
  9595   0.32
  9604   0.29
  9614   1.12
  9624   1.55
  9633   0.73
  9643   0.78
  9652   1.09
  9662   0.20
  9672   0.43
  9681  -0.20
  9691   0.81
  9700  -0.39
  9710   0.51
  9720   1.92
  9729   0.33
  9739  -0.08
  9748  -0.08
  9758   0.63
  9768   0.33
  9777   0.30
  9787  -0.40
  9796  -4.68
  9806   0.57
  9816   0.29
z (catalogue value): 1.00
